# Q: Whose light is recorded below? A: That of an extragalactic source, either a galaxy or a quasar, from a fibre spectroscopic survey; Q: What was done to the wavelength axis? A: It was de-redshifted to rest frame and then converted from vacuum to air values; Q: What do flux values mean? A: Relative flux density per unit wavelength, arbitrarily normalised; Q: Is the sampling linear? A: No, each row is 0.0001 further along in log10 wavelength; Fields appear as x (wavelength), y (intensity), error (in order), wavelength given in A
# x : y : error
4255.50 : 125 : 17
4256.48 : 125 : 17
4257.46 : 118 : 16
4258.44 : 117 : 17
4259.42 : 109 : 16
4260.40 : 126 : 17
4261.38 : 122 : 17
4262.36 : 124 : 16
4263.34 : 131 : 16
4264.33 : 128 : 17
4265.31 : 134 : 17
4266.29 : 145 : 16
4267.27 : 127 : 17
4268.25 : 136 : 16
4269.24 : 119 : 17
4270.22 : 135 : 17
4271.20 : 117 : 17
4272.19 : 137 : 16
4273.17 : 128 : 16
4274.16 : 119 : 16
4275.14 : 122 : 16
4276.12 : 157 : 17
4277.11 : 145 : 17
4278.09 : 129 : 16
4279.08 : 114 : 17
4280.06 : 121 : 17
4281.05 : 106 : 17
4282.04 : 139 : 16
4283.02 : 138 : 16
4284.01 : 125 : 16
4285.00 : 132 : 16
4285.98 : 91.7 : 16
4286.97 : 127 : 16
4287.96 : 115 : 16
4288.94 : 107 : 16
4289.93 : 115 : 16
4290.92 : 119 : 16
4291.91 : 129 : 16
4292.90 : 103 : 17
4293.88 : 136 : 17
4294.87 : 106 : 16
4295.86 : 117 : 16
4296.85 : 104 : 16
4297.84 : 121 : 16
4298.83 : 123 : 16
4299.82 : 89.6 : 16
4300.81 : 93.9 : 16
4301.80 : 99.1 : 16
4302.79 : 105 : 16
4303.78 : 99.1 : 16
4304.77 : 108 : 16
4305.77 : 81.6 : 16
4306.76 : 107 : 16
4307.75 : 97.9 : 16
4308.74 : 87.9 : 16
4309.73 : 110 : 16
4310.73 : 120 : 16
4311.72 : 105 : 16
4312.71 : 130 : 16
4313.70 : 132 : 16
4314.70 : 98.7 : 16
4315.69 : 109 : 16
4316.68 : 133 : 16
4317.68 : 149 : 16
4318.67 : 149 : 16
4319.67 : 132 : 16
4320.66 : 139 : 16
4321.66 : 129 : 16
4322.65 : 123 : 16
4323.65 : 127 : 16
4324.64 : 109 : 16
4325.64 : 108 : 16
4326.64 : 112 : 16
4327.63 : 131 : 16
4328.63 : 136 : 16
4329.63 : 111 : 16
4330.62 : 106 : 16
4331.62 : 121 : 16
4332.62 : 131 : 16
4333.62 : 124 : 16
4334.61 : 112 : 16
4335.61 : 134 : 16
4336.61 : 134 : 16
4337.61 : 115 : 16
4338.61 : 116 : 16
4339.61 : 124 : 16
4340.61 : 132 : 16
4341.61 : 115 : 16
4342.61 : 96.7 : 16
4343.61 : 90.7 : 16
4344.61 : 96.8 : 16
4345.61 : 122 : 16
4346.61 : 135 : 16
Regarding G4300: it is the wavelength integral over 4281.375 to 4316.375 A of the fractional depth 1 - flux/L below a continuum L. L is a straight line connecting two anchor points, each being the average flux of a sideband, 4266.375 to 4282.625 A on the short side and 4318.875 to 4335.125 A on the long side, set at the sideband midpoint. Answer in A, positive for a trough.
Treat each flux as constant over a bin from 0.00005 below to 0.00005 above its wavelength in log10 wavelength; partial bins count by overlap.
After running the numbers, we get 3.8 A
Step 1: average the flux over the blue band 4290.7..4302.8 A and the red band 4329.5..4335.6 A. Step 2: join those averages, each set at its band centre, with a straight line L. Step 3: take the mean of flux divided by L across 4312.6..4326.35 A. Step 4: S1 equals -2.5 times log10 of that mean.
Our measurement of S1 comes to -0.09 mag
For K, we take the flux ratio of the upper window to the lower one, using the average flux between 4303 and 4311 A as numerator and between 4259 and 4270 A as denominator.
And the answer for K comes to 0.8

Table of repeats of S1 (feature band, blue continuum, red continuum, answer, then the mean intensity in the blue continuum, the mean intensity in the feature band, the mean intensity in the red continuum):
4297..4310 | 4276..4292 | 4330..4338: 0.204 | 123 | 102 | 122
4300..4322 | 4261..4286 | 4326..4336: 0.091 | 128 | 114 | 121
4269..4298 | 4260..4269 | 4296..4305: -0.051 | 130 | 123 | 105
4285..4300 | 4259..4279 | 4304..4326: 0.077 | 129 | 115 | 117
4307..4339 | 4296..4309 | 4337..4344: -0.121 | 102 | 121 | 113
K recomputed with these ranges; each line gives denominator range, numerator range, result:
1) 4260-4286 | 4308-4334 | 0.95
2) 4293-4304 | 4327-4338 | 1.13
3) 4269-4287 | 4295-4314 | 0.84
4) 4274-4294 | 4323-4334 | 0.97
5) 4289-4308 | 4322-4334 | 1.11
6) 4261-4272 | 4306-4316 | 0.84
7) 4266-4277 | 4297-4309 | 0.77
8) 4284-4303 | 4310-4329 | 1.10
